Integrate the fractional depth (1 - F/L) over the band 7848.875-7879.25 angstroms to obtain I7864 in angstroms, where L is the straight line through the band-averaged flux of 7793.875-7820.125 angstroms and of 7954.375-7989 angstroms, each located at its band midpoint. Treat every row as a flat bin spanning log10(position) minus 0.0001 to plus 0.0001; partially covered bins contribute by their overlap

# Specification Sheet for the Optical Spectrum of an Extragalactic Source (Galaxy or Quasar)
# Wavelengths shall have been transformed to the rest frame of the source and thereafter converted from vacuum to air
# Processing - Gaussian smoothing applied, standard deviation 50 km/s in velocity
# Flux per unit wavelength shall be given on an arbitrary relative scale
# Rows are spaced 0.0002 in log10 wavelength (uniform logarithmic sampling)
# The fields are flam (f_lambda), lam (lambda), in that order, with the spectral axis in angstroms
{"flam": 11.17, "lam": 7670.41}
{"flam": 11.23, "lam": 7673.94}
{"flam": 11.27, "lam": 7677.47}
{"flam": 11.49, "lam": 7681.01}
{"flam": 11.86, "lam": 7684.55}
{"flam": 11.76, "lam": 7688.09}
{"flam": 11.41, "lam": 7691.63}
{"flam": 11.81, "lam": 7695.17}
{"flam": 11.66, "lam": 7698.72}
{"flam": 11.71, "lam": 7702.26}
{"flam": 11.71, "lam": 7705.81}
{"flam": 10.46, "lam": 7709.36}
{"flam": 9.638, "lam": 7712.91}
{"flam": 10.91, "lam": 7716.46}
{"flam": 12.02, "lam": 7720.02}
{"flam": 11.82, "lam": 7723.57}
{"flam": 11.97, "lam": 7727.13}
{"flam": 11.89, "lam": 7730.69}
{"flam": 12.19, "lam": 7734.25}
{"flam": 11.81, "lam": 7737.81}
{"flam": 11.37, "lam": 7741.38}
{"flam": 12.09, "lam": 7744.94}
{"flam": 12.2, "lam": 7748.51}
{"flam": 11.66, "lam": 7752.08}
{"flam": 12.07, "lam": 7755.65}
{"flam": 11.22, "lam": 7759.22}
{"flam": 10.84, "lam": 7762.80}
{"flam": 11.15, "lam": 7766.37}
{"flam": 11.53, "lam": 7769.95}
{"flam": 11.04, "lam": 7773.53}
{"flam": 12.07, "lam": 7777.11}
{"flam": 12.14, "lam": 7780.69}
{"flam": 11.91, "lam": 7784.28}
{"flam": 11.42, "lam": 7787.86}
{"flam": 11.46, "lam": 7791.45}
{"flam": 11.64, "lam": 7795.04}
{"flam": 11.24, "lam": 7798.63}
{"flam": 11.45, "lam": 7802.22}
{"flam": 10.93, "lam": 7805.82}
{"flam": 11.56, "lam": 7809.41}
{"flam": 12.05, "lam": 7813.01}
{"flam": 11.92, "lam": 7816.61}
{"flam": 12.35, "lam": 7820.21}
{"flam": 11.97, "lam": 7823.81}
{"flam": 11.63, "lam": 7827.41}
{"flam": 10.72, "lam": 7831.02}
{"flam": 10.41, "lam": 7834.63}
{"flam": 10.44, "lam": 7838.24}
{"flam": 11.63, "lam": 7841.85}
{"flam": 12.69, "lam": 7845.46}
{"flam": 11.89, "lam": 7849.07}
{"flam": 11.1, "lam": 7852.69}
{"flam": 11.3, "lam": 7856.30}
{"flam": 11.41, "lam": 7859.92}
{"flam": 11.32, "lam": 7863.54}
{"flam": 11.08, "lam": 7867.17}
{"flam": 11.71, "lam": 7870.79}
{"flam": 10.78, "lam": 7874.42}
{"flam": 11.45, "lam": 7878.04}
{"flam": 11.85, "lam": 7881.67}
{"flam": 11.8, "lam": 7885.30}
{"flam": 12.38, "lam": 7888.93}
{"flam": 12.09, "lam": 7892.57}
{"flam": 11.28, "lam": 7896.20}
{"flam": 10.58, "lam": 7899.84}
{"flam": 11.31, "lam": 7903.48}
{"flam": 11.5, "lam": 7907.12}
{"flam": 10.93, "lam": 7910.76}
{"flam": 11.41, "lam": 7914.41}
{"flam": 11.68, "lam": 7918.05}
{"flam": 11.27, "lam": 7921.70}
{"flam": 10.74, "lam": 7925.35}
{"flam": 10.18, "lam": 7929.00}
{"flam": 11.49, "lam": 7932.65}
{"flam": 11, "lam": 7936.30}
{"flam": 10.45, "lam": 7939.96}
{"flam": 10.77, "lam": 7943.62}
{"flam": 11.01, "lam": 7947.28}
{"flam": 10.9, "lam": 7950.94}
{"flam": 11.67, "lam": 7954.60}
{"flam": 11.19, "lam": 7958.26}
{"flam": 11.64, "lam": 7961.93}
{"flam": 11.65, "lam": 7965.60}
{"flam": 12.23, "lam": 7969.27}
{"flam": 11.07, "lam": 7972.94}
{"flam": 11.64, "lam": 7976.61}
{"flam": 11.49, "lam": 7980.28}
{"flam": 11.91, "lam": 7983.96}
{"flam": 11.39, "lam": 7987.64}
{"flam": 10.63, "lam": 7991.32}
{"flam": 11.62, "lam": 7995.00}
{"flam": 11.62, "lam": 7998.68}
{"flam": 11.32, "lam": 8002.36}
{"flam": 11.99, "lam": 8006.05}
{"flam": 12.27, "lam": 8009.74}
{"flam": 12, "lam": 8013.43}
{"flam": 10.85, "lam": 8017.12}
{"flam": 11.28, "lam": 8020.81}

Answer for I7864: 0.7 angstroms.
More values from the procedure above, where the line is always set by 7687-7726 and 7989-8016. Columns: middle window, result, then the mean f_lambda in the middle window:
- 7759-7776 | 0.3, 11.2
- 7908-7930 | 0.9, 11.1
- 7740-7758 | -0.7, 11.9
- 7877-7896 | -0.6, 11.9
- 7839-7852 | -0.4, 11.9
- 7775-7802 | -0.6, 11.7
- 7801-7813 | 0.0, 11.4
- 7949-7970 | 0.1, 11.5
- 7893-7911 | 0.5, 11.2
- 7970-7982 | 0.1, 11.5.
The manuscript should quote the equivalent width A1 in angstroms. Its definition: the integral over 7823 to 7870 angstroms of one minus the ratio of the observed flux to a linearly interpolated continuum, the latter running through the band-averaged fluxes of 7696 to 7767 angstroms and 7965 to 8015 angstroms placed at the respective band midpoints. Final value 0.9 angstroms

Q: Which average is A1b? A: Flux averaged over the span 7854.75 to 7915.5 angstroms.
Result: 11.4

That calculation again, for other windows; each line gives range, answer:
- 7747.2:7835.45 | 11.6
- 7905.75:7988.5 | 11.3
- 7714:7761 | 11.8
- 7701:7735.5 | 11.4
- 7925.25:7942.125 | 10.8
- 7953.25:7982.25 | 11.6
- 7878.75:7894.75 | 12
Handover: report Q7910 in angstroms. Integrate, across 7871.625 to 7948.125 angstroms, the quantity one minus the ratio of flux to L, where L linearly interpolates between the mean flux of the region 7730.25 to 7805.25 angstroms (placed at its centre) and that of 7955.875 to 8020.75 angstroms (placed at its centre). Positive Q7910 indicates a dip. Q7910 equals 2.2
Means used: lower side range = 11.6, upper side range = 11.6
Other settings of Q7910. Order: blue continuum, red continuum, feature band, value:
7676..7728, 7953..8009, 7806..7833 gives -0.49 angstroms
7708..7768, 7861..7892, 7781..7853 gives -0.04 angstroms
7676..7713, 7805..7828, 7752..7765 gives 0.25 angstroms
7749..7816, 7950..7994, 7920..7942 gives 1.21 angstroms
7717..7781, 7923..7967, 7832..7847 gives 0.22 angstroms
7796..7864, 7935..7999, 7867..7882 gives 0.09 angstroms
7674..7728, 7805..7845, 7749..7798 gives -0.47 angstroms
